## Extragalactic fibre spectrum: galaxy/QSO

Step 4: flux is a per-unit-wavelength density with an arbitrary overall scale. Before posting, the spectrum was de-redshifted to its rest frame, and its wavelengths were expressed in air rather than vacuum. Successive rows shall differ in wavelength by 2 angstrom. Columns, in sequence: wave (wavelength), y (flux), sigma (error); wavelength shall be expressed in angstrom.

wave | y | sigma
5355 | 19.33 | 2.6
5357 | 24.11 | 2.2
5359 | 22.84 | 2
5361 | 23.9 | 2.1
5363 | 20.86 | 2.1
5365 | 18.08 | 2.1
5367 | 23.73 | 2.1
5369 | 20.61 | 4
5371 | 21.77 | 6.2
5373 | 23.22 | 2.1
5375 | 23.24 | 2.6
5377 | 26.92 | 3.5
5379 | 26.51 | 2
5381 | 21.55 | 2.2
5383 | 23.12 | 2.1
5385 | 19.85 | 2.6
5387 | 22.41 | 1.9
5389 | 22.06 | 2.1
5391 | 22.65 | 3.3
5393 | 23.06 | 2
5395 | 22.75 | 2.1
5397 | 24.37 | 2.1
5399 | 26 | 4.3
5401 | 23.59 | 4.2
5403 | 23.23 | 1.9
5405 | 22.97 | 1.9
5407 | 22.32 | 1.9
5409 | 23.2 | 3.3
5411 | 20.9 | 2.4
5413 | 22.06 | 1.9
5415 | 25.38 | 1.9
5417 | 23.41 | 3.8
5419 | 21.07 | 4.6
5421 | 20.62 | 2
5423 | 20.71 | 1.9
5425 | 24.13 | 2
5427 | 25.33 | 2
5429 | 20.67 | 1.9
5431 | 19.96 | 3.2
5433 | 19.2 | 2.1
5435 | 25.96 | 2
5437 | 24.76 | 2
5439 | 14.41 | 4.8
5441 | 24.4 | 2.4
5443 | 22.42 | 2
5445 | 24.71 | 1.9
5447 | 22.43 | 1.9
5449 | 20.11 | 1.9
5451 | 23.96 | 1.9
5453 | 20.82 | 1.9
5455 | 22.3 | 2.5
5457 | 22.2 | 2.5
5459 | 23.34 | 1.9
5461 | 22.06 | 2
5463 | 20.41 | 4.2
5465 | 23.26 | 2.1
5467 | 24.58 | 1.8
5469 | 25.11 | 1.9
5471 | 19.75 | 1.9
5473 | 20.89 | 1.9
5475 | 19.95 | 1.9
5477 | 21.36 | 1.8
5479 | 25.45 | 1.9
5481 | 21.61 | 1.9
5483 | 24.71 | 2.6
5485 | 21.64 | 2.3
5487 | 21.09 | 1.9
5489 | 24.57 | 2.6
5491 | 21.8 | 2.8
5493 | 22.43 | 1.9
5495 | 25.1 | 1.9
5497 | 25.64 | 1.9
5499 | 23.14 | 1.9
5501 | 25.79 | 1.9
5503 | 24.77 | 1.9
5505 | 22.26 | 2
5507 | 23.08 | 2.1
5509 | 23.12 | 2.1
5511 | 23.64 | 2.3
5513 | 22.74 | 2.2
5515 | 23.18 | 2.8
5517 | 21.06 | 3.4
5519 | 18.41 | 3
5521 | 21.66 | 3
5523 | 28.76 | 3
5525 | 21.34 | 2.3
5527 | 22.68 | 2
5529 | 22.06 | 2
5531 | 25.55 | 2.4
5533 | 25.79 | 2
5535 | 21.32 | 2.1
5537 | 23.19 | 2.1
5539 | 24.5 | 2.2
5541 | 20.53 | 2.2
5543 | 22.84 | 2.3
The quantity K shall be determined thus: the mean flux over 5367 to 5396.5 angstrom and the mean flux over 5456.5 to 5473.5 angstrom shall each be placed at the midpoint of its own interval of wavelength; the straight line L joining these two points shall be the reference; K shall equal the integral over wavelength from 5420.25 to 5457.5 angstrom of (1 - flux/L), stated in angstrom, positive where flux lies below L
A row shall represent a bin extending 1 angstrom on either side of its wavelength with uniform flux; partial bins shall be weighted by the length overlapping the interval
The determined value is 0.9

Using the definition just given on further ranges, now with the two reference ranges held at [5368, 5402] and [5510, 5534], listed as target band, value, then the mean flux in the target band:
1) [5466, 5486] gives 0.5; 22.5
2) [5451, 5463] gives 0.5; 22.2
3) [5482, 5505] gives -0.5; 23.6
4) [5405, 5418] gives 0.1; 22.9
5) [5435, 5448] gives 0.4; 22.5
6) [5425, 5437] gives 0.3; 22.6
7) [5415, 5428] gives 0.2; 22.8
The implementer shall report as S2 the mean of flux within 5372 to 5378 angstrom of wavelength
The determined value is 24.5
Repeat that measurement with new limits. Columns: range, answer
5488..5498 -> 23.9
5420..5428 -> 22.7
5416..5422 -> 21.7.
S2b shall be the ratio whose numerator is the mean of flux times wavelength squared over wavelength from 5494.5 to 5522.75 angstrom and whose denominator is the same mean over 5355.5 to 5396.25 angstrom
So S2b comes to 1.08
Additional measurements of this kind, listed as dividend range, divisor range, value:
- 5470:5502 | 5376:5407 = 1.01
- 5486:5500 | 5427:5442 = 1.11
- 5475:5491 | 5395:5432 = 1.02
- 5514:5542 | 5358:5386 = 1.07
